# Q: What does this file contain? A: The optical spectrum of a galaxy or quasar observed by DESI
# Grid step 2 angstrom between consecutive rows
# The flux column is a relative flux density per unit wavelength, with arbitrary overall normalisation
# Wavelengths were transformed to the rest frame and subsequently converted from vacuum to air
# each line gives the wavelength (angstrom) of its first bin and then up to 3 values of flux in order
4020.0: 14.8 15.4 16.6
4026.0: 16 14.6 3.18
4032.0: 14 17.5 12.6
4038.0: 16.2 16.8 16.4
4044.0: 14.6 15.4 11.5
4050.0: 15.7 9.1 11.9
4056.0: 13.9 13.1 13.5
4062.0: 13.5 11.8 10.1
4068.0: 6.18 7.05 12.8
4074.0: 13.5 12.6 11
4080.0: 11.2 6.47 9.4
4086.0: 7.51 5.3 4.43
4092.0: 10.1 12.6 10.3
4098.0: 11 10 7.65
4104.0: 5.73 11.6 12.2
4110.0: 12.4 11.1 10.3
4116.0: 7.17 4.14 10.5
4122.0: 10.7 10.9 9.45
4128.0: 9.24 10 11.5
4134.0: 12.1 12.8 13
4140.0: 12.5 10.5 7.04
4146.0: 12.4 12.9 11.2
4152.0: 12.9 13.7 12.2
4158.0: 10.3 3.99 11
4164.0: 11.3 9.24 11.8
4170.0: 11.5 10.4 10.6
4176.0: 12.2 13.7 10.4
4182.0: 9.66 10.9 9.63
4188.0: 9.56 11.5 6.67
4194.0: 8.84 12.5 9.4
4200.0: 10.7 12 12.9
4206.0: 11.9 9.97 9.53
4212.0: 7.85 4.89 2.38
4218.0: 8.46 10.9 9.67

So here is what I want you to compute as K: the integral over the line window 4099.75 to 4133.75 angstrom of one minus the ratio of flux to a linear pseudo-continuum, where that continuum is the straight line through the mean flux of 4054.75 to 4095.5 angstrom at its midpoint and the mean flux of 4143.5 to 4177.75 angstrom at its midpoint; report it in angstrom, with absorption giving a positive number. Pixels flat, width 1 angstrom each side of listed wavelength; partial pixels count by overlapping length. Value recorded 2.9 angstrom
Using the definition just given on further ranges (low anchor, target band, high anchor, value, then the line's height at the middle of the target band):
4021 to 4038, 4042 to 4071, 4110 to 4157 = 2.3 angstrom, 13.1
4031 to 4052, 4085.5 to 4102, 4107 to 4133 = 3.8 angstrom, 11.6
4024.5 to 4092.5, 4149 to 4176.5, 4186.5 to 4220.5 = -2.2 angstrom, 10.1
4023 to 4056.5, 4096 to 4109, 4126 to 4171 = 2.6 angstrom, 12.2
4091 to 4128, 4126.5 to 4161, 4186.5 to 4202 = -3.9 angstrom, 9.92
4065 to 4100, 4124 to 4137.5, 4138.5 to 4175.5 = -0.7 angstrom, 10.4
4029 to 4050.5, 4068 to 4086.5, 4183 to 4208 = 4.4 angstrom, 13.1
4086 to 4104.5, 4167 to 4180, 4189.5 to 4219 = -3.6 angstrom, 9.07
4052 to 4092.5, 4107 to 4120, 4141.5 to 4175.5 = 1.1 angstrom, 10.5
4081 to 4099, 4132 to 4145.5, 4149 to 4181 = -1.6 angstrom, 10.2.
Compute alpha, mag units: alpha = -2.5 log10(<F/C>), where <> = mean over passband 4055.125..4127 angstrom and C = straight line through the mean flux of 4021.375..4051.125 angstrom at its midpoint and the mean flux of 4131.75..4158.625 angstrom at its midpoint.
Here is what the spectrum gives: 0.29 mag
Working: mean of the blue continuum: 14.4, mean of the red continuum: 11.8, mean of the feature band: 10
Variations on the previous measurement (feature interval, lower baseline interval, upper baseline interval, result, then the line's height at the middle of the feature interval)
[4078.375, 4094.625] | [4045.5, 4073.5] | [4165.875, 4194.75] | 0.344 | 11.5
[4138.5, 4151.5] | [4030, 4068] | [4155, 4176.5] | -0.034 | 10.9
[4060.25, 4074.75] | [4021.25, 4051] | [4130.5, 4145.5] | 0.240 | 13.5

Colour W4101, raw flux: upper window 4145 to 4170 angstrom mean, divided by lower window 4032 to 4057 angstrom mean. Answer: 0.78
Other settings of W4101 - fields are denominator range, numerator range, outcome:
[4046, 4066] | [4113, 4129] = 0.71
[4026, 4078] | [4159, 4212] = 0.82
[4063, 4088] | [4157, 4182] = 1.07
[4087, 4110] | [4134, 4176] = 1.19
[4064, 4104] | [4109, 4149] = 1.12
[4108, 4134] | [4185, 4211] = 1.04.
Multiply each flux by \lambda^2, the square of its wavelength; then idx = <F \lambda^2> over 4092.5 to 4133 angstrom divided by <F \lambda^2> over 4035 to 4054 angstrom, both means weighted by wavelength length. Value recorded 0.73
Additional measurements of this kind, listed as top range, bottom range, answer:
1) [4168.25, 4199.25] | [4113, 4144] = 1.06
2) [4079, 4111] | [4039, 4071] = 0.75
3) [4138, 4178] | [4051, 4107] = 1.14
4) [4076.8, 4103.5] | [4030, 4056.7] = 0.66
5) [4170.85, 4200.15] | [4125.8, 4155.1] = 0.93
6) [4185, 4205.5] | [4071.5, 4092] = 1.17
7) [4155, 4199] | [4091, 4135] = 1.06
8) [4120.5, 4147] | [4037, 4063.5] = 0.82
